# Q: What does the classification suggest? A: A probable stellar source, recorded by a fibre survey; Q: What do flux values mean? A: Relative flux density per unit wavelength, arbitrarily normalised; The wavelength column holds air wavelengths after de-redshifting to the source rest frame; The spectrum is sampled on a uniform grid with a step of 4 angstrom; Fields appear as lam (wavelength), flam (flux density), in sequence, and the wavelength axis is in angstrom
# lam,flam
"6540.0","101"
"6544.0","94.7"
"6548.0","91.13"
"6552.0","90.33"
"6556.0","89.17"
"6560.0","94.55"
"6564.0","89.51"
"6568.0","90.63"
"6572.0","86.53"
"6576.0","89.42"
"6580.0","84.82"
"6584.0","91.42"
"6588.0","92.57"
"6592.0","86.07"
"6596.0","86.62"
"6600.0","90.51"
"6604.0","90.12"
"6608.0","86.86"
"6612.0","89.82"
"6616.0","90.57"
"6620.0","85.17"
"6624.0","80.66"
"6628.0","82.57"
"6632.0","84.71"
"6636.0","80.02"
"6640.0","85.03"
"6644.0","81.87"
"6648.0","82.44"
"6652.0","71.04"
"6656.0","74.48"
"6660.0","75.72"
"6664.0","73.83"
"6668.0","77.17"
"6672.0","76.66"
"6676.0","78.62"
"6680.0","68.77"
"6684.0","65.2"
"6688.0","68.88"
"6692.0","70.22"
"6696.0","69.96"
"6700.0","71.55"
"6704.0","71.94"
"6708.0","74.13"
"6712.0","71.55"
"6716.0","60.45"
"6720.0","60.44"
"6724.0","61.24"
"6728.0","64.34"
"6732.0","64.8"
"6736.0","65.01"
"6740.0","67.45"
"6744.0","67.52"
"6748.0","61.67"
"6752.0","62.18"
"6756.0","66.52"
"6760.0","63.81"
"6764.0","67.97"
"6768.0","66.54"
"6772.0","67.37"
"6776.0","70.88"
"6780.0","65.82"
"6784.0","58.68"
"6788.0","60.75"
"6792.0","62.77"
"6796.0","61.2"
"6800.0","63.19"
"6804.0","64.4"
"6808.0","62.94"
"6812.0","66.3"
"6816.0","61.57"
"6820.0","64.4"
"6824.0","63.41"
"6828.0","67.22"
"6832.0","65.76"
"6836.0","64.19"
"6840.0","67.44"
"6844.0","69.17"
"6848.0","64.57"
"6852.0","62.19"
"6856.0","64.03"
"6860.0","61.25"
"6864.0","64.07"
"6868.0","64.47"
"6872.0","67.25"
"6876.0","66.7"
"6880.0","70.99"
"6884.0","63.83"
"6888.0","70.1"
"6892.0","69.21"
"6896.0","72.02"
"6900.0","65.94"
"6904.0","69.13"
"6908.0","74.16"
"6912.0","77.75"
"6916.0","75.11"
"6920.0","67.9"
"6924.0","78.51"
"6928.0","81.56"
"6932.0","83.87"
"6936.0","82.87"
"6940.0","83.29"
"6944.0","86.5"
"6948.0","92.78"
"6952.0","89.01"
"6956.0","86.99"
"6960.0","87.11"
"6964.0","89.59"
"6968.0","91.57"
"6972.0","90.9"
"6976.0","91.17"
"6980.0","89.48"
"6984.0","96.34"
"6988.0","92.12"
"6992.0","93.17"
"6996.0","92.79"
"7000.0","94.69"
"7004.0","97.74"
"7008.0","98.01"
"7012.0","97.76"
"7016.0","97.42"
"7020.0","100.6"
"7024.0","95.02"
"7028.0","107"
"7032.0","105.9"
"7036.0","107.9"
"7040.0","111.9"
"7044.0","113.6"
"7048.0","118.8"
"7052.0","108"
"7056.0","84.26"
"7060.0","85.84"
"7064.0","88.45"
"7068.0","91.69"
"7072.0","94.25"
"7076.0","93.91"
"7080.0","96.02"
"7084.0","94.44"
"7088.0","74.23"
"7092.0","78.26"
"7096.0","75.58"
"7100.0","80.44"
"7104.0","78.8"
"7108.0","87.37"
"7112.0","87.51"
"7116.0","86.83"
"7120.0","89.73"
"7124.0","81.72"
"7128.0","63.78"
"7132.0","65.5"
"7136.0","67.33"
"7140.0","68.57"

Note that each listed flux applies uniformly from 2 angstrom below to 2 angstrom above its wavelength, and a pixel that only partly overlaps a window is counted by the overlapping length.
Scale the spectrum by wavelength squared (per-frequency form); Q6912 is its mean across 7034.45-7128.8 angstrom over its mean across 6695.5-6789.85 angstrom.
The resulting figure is 1.5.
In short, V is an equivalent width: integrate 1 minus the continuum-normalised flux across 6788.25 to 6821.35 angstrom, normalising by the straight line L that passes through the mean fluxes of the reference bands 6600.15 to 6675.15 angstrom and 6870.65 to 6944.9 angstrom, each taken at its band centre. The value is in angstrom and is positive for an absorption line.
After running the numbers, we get 5.9 angstrom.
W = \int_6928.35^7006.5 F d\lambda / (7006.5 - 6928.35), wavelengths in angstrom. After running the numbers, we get 90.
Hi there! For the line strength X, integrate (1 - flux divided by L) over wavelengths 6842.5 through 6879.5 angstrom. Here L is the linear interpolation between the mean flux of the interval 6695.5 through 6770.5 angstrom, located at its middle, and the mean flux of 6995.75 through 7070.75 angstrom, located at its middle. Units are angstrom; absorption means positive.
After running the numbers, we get 7.14 angstrom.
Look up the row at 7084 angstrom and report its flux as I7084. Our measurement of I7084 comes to 94.44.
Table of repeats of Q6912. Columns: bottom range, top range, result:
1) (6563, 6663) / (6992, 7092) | 1.30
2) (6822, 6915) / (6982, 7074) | 1.54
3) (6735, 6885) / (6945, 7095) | 1.55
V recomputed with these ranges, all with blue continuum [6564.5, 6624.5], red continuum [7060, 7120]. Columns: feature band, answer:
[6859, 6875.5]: 4.3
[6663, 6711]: 8.6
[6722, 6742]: 5.3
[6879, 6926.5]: 8.6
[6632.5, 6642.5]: 0.6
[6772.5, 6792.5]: 5.4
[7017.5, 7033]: -2.7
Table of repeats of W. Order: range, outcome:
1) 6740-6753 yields 64.5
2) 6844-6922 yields 68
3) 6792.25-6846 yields 64.6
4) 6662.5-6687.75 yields 73.1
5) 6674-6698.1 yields 70.3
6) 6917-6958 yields 83.1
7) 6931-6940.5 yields 83.3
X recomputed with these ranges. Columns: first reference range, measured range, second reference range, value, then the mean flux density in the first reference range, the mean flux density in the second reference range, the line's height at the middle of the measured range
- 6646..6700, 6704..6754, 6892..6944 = 5.8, 73.2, 76.2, 73.9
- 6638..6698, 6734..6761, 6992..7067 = 5.2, 74.7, 100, 80.2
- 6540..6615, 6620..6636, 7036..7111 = 1.4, 90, 92.4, 90.3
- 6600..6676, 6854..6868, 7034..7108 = 3.9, 81.8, 93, 87.5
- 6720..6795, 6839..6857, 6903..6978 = 2.0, 64.6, 83.3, 73.9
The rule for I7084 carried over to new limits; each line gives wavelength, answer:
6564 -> 89.51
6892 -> 69.21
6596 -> 86.62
